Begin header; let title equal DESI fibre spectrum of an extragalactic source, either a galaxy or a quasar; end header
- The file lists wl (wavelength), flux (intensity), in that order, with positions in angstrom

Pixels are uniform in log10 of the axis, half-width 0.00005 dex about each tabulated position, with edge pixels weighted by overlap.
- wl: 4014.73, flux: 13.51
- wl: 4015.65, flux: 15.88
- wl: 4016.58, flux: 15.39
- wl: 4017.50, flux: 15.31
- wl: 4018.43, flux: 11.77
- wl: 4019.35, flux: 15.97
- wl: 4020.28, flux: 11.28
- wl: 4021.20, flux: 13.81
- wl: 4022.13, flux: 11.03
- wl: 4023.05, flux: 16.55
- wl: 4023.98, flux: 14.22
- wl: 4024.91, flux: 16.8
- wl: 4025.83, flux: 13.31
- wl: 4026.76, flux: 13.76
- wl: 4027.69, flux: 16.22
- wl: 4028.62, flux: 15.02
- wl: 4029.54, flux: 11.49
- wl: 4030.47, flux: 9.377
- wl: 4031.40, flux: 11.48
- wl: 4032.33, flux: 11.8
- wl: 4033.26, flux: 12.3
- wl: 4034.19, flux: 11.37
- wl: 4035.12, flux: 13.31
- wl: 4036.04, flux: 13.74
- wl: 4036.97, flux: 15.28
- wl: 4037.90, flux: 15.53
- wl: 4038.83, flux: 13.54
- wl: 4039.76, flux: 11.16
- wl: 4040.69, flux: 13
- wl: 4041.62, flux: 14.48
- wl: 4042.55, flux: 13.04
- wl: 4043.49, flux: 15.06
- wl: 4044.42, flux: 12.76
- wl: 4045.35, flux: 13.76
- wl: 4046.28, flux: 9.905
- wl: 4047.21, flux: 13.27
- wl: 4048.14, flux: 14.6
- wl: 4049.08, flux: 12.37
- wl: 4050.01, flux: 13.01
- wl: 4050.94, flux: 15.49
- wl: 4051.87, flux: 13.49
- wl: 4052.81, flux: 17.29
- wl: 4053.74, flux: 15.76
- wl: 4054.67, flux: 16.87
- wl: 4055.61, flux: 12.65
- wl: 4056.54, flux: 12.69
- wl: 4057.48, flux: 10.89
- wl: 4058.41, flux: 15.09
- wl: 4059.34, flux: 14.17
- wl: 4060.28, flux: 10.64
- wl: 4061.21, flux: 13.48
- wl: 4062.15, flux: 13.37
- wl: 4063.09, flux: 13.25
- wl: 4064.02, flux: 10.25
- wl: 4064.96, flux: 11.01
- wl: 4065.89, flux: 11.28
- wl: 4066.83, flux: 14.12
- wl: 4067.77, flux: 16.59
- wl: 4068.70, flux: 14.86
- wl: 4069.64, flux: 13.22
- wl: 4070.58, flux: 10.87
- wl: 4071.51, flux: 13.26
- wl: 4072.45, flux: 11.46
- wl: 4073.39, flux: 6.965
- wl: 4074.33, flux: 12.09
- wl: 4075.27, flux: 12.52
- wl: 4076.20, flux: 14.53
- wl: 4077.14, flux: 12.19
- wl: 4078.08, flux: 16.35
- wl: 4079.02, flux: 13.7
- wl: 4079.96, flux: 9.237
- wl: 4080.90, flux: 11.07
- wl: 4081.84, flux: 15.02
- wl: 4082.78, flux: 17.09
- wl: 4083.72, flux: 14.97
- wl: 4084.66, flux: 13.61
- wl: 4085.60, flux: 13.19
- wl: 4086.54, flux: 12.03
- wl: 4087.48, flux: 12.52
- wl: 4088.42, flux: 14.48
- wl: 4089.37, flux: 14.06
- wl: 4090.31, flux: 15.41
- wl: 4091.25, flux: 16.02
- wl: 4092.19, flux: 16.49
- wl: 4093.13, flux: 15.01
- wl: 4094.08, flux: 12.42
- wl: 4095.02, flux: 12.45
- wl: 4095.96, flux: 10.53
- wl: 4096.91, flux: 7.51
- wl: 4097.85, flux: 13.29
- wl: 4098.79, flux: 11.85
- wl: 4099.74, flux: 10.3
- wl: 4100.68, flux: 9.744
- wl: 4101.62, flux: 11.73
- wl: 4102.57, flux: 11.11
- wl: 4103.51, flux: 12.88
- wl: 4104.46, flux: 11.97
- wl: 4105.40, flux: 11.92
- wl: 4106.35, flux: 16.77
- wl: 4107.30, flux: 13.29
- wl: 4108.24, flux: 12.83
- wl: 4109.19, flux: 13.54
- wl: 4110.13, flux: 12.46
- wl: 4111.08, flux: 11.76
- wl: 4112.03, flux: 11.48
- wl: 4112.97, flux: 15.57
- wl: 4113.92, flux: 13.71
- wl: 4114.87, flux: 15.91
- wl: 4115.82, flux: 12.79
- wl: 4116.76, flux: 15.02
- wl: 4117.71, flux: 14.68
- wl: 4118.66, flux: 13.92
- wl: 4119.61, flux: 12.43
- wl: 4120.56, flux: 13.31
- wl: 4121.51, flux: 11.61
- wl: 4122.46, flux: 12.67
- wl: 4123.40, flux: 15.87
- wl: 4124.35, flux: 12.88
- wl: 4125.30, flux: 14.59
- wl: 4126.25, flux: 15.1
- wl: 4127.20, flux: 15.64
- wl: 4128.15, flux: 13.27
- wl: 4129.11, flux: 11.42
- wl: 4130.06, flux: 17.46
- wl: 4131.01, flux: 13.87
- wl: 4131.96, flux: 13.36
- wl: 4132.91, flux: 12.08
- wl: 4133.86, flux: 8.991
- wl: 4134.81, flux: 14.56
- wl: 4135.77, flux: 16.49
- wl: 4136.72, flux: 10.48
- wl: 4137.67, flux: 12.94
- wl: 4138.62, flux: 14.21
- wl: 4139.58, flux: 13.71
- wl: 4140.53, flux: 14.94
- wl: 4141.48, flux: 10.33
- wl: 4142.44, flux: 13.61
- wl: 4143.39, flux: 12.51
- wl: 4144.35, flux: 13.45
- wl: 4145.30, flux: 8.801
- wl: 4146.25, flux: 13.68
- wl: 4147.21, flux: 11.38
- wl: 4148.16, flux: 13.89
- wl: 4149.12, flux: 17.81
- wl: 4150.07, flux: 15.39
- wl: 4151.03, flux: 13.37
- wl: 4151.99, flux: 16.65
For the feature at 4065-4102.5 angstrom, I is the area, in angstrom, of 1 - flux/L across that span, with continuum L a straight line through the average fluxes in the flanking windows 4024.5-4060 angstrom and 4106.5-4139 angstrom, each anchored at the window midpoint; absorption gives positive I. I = 1.9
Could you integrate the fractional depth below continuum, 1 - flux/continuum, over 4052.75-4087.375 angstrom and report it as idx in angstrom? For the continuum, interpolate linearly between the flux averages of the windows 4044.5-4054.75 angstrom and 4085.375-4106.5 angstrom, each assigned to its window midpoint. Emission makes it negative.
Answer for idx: 0.8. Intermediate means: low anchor 14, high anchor 12.7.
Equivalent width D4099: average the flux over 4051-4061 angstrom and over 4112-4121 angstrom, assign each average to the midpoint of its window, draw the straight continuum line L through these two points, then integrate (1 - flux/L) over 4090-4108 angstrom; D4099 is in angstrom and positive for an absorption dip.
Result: 1.7 angstrom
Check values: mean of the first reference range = 14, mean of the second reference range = 14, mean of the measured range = 12.6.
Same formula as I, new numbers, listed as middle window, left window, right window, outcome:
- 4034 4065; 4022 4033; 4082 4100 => -0.02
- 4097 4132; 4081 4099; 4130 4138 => 0.24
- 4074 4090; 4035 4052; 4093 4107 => -1.38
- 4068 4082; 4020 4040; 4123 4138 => 1.02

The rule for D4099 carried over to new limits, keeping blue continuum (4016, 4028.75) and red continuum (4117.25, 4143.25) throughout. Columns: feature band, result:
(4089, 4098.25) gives 0.31 angstrom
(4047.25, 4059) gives -0.06 angstrom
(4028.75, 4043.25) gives 1.41 angstrom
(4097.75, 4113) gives 1.43 angstrom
